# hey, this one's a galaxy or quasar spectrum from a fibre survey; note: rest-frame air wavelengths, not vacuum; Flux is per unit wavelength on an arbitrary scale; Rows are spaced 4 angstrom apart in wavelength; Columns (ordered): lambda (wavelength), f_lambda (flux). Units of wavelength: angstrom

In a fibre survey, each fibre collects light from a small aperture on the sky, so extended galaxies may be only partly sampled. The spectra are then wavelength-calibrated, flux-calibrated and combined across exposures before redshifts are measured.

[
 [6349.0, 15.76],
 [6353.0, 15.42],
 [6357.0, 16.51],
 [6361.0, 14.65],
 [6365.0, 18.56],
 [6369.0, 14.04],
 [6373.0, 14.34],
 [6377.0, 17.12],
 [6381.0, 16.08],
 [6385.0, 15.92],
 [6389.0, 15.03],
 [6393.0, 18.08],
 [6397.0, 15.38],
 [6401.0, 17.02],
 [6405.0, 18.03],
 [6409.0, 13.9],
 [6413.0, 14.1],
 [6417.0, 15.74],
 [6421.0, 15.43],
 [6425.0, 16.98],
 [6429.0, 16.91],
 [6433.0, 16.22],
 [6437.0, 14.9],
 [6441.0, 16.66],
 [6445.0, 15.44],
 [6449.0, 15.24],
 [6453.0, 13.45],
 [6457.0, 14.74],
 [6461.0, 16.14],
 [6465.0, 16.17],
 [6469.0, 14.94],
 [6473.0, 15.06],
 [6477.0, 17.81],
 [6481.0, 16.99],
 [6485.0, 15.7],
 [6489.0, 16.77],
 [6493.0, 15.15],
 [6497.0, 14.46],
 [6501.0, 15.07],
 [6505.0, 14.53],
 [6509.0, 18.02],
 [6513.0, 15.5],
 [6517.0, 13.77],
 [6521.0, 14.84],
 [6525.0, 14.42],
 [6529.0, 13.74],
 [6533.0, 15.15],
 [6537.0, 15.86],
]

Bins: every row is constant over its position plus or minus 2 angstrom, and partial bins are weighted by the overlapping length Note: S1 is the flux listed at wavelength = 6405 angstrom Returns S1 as 18.03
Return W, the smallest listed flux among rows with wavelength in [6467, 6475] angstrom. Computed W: 14.94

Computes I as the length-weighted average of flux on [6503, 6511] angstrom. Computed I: 16.3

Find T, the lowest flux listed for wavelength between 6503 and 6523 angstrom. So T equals 13.77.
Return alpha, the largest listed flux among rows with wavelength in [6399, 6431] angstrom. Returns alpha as 18.03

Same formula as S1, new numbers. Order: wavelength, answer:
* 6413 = 14.1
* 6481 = 16.99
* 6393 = 18.08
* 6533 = 15.15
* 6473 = 15.06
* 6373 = 14.34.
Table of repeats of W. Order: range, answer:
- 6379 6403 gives 15.03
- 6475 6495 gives 15.15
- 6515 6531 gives 13.74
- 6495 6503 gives 14.46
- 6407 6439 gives 13.9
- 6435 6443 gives 14.9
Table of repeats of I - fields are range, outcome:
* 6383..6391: 15.5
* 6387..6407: 16.7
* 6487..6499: 15.5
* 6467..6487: 16.1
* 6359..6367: 16.6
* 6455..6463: 15.4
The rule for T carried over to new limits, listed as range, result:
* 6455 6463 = 14.74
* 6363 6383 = 14.04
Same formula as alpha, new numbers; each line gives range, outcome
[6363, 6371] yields 18.56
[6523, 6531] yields 14.42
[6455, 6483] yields 17.81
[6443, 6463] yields 16.14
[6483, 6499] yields 16.77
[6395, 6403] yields 17.02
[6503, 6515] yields 18.02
